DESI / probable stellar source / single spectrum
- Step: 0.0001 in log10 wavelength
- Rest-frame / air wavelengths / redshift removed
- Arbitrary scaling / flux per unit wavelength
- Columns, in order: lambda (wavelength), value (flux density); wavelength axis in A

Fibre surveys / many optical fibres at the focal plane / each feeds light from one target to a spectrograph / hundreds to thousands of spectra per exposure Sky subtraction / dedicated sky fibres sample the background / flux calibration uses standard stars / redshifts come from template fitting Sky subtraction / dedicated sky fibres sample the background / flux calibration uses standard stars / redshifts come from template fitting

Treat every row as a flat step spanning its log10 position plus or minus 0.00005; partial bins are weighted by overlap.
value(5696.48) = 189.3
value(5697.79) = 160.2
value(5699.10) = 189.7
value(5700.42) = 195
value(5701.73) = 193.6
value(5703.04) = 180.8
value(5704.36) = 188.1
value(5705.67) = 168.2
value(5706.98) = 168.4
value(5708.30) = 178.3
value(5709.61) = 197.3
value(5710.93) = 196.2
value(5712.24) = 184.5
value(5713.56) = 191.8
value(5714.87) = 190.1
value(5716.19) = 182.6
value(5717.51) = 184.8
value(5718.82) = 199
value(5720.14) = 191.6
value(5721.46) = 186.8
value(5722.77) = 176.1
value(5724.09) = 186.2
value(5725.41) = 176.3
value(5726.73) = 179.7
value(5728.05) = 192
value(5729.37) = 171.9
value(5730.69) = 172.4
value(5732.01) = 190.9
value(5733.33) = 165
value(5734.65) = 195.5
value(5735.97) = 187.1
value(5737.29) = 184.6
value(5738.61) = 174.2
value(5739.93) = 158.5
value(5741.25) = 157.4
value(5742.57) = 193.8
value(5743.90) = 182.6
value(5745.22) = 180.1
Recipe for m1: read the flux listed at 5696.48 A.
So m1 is 189.3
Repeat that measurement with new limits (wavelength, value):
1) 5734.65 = 195.5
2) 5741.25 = 157.4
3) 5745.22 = 180.1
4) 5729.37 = 171.9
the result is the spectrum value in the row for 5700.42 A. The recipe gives 195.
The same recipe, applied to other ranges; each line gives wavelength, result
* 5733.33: 165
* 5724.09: 186.2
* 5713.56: 191.8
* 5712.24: 184.5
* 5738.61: 174.2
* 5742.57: 193.8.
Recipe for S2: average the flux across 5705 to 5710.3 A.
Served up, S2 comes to 178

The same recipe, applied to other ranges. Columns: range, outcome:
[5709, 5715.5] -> 192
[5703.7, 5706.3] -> 178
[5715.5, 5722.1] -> 189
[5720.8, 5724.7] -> 183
